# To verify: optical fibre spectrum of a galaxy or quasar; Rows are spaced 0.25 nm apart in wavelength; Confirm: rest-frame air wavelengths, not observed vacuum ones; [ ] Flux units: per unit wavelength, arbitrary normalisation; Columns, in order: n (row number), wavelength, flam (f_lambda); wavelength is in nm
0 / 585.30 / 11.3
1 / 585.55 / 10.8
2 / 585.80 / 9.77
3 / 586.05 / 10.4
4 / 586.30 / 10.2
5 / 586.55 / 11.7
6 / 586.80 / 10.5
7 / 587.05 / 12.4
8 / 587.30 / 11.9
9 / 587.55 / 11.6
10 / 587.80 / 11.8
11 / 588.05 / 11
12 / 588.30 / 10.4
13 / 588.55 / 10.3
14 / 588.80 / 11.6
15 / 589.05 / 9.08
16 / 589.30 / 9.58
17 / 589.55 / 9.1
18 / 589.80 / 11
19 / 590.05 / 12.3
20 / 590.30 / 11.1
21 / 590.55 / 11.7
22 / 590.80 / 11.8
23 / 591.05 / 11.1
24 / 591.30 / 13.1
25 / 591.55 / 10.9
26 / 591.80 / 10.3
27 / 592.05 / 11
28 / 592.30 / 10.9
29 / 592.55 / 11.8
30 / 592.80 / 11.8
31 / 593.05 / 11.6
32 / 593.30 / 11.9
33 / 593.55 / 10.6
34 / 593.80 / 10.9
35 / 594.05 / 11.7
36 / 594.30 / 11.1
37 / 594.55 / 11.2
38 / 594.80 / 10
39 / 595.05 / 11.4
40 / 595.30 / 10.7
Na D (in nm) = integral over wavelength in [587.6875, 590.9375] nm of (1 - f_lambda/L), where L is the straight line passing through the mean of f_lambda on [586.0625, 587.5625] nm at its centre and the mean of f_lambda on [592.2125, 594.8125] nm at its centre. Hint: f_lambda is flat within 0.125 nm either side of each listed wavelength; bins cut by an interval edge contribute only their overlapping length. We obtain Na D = 0.13 nm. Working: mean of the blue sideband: 11.3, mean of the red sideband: 11.3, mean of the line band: 10.8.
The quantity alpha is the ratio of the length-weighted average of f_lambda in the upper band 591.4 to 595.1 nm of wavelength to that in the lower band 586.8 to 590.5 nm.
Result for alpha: 1.0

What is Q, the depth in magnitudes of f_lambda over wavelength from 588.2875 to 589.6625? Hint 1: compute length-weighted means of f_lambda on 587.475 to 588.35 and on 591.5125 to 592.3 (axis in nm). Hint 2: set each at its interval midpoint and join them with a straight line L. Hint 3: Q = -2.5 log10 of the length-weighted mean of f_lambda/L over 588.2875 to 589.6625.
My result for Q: 0.12 mag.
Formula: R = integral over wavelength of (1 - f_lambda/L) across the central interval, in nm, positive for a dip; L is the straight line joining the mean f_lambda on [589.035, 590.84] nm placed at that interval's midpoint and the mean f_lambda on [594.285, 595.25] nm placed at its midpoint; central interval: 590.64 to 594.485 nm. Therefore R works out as -0.19 nm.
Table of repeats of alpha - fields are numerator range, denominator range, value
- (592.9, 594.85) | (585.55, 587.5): 1.02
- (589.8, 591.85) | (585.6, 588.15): 1.04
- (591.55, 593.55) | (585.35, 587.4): 1.03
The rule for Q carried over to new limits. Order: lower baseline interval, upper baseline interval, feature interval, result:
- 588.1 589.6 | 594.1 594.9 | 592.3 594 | -0.070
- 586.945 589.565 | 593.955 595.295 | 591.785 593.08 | -0.031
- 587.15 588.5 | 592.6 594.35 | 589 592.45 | 0.037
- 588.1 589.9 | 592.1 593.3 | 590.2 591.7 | -0.069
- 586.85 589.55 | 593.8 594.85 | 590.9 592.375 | -0.026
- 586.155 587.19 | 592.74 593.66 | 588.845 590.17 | 0.103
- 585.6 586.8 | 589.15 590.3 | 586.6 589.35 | -0.045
